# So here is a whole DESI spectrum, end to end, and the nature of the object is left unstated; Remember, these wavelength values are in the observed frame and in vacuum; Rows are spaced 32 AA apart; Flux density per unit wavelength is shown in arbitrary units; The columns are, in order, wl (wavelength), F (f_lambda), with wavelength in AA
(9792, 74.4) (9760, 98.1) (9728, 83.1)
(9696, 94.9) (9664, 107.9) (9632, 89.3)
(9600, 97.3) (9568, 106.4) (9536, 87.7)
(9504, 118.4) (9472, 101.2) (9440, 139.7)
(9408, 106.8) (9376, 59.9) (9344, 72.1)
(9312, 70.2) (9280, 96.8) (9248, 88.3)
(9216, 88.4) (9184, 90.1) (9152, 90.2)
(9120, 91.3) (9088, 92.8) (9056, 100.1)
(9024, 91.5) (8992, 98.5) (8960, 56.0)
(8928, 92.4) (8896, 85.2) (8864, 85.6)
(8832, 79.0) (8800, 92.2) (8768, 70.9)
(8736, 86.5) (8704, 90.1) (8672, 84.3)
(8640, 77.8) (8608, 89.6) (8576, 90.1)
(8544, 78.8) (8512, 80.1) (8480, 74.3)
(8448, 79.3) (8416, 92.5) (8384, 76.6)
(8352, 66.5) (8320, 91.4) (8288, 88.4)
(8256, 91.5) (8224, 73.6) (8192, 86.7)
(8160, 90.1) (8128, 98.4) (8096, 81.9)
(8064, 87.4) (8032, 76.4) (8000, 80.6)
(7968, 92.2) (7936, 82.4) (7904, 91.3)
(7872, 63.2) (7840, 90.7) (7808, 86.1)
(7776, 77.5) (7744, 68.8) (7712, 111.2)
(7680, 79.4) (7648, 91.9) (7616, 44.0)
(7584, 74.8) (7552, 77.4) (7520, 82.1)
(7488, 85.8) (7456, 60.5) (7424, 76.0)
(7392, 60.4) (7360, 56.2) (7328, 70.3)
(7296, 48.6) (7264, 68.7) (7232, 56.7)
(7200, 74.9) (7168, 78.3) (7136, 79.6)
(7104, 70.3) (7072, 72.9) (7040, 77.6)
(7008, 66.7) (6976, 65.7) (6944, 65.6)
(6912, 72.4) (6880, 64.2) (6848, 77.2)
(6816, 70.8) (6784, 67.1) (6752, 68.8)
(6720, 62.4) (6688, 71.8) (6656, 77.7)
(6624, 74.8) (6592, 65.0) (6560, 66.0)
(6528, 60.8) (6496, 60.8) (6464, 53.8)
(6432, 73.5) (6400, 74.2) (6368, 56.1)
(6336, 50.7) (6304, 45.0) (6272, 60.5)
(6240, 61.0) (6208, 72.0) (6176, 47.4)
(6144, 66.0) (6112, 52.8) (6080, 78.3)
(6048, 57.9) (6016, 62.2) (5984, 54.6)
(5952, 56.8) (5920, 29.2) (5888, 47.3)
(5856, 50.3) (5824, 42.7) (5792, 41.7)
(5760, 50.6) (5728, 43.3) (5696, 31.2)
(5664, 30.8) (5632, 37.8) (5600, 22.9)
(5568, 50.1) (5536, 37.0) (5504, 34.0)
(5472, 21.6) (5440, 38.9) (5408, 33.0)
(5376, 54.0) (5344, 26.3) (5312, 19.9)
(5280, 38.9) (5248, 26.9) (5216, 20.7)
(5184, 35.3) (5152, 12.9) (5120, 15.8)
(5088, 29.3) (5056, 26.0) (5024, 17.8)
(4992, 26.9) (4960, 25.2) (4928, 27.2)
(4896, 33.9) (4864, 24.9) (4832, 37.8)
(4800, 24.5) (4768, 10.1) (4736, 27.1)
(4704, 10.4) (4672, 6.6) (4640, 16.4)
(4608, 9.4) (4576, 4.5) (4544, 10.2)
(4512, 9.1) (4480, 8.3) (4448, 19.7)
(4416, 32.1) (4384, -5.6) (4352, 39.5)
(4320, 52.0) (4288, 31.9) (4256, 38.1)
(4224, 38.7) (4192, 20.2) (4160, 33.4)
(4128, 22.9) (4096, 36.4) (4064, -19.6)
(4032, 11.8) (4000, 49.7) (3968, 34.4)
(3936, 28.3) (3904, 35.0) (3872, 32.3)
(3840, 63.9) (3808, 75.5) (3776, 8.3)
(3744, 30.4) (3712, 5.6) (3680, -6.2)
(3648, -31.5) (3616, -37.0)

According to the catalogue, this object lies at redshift 0.44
